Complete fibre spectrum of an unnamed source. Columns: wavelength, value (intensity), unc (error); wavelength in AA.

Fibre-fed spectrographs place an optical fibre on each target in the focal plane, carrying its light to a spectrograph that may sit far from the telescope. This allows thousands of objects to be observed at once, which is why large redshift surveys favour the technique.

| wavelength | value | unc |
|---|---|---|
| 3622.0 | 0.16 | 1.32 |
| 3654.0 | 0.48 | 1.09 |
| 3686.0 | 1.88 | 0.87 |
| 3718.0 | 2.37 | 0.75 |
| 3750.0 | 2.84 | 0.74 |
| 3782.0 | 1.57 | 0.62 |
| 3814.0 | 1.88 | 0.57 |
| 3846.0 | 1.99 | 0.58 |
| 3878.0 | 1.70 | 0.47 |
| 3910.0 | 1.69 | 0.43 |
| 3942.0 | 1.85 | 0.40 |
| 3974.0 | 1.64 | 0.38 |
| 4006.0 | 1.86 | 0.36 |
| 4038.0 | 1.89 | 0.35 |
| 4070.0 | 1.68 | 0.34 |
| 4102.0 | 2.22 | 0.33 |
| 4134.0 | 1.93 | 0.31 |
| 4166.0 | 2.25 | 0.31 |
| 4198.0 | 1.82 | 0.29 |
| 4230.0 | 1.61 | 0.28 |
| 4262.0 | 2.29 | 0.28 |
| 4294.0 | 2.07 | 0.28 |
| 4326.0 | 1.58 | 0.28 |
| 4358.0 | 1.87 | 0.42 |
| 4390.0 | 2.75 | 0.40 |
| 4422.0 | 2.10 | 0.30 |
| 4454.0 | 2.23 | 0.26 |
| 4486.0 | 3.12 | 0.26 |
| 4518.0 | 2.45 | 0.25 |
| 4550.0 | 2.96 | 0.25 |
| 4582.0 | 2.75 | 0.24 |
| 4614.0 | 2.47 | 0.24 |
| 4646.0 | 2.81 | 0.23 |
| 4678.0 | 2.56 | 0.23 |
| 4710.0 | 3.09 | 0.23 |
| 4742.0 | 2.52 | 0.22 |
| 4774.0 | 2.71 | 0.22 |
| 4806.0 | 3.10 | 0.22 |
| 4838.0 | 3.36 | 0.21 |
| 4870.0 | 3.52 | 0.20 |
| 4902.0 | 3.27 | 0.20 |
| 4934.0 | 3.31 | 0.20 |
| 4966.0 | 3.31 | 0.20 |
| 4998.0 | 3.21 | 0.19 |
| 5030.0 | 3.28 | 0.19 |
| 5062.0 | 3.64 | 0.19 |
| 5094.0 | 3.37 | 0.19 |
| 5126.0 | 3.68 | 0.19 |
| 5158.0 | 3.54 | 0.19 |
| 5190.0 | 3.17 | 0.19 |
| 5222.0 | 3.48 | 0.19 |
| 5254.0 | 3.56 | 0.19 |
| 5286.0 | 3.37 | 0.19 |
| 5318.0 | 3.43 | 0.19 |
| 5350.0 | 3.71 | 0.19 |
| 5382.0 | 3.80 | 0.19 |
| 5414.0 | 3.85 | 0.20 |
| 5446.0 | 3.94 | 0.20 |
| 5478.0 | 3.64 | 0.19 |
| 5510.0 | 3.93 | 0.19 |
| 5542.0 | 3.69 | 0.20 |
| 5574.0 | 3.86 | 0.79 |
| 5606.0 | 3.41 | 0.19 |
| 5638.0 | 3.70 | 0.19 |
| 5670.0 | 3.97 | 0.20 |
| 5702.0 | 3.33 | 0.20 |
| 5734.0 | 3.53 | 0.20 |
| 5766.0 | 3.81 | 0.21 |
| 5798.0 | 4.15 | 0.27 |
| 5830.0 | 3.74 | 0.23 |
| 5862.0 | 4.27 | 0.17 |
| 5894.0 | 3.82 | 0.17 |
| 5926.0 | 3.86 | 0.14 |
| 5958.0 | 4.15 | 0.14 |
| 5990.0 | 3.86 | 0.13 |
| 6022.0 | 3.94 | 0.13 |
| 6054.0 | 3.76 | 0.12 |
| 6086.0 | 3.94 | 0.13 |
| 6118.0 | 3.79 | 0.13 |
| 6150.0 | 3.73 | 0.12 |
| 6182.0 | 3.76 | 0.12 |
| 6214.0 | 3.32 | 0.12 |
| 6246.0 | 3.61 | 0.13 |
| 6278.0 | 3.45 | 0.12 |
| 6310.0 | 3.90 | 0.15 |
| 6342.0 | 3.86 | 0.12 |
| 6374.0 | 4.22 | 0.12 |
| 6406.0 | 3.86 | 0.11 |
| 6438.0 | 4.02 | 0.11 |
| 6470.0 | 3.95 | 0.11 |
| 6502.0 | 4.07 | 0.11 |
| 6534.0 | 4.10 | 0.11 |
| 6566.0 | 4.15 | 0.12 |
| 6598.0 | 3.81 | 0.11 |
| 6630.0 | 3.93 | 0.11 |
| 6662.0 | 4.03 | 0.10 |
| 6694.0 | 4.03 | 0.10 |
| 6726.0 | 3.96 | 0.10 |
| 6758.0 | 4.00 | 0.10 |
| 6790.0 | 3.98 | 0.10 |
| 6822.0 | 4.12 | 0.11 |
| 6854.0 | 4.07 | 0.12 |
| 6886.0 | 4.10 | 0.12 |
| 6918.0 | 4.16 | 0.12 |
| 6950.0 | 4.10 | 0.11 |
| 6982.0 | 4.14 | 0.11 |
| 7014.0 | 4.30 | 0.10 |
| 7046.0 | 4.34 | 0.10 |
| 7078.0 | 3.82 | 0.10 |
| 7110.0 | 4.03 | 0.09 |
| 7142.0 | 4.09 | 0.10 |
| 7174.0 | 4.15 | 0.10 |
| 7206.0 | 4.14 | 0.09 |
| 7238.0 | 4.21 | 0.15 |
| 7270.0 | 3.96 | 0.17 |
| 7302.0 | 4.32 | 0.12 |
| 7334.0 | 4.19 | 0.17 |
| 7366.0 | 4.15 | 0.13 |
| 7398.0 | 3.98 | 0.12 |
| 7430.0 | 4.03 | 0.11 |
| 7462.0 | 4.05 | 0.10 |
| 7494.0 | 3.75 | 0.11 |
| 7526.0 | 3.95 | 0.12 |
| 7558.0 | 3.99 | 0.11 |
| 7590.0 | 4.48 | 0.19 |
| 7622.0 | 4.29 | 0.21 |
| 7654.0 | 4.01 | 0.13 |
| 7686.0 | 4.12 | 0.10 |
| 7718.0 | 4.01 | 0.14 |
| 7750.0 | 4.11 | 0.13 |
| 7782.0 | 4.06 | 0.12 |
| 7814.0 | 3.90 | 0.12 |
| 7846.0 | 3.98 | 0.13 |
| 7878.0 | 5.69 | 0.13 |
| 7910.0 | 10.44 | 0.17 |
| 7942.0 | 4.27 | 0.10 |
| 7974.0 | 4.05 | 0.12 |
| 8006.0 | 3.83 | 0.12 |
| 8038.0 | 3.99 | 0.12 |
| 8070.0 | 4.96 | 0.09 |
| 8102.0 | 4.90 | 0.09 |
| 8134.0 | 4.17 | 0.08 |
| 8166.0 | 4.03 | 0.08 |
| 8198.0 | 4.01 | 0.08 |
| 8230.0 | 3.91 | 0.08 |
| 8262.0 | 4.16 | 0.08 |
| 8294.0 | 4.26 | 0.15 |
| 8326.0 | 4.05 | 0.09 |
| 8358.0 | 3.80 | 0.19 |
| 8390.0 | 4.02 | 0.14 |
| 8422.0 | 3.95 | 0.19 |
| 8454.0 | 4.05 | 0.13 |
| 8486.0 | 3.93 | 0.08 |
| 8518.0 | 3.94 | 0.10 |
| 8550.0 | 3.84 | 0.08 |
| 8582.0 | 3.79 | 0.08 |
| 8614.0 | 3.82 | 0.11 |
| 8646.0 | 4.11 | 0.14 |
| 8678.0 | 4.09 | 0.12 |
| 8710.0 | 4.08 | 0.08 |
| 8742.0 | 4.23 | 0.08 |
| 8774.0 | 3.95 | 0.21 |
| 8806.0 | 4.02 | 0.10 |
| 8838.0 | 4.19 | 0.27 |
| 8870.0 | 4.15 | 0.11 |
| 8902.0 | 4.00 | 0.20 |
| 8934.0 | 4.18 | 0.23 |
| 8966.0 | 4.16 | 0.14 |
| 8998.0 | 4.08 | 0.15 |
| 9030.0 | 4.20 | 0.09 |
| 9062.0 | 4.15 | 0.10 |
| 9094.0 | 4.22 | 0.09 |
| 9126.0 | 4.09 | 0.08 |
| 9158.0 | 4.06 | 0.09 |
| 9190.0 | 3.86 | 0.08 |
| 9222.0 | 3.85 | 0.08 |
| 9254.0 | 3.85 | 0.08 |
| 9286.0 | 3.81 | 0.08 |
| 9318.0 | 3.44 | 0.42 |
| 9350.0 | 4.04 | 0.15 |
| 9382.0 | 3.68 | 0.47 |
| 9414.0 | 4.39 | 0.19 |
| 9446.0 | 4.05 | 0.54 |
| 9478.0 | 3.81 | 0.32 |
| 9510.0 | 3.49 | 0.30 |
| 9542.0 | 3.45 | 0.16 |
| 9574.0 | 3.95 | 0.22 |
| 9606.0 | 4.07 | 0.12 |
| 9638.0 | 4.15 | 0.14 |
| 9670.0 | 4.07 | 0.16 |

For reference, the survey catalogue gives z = 0.203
